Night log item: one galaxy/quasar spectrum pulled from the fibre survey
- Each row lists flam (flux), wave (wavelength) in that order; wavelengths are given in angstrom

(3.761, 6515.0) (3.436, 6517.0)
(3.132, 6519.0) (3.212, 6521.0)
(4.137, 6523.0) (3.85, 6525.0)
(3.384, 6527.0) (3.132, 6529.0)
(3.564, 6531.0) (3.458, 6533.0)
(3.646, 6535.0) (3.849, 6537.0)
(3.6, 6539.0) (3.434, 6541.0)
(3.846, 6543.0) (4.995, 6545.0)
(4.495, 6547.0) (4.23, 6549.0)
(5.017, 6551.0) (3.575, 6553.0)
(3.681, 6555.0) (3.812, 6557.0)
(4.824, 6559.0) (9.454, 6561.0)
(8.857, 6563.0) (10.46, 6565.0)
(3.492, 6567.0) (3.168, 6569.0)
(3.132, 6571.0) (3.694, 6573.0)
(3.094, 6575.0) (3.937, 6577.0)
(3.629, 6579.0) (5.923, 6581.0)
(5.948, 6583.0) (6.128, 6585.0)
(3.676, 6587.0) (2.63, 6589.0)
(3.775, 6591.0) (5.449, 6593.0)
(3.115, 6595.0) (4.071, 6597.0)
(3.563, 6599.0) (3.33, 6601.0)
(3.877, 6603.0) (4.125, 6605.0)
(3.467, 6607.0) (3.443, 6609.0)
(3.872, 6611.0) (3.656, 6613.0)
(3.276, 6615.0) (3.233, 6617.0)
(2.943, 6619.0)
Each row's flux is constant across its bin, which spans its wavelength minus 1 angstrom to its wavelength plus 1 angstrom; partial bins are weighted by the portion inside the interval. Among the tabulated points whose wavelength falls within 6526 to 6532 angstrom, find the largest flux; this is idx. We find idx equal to 3.564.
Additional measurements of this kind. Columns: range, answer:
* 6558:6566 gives 10.46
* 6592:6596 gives 5.449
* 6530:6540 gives 3.849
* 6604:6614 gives 4.125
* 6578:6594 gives 6.128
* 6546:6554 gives 5.017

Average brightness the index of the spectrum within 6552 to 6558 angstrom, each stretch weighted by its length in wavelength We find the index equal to 3.69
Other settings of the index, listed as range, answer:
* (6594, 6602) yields 3.52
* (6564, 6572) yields 5.06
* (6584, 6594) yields 4.33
